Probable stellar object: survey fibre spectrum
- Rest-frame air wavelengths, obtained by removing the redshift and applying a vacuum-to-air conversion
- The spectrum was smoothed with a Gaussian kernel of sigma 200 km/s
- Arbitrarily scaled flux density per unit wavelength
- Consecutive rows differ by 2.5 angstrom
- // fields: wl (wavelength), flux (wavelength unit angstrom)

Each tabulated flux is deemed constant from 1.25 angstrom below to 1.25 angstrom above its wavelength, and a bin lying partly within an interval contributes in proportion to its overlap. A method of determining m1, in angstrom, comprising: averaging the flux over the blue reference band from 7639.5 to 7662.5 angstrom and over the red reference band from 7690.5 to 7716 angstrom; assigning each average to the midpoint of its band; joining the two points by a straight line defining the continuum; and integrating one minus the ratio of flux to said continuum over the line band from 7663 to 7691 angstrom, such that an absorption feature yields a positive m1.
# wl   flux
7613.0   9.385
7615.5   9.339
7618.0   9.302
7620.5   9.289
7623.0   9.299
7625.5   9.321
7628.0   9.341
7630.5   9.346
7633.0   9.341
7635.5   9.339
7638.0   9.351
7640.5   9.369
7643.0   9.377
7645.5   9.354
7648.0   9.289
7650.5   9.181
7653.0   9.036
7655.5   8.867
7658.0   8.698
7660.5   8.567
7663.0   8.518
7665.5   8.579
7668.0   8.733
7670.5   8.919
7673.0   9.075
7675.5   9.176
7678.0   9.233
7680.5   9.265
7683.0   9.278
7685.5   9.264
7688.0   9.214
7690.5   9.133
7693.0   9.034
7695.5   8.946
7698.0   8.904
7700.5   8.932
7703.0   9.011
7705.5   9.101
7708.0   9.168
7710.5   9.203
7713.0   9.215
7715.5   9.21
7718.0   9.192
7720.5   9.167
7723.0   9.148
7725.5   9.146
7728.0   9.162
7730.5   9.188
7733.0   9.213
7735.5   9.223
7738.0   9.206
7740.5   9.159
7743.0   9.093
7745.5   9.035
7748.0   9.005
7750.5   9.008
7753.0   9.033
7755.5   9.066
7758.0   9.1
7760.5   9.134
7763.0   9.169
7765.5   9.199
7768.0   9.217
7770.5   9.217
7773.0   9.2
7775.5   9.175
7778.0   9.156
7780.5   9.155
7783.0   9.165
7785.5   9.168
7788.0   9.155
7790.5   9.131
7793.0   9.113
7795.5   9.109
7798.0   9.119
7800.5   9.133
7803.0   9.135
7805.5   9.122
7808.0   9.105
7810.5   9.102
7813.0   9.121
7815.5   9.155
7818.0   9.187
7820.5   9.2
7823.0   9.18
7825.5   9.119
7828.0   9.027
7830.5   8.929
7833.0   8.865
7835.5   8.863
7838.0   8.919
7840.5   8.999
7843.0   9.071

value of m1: 0.0 angstrom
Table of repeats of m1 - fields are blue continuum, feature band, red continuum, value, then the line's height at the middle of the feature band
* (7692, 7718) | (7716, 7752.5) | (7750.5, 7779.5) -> -0.1 angstrom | 9.11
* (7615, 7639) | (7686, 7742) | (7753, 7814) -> 0.6 angstrom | 9.22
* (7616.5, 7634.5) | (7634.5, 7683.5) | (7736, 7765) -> 1.1 angstrom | 9.26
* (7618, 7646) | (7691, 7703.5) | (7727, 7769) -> 0.3 angstrom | 9.22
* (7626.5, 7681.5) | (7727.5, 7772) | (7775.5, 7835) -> -0.1 angstrom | 9.1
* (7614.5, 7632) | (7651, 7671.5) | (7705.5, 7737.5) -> 1.1 angstrom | 9.27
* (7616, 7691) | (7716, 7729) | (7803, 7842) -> -0.1 angstrom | 9.11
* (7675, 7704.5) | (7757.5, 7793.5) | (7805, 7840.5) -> -0.3 angstrom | 9.08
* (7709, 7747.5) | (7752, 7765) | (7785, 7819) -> 0.1 angstrom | 9.15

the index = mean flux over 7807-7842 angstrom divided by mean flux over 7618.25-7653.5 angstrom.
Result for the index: 0.97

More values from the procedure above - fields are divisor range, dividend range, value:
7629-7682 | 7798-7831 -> 1.00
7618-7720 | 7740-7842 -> 1.00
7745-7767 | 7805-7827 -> 1.01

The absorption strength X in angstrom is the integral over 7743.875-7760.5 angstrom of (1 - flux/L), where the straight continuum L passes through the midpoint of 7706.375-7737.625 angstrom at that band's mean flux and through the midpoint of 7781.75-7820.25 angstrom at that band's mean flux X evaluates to 0.21 angstrom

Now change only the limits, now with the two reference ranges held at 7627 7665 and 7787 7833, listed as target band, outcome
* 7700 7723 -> -0.1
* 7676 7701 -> 0.0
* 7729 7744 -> -0.1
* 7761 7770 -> -0.1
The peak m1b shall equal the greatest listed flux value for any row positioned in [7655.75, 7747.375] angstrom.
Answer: 9.278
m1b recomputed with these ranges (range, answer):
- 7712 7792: 9.223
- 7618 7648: 9.377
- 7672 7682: 9.265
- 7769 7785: 9.217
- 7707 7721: 9.215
